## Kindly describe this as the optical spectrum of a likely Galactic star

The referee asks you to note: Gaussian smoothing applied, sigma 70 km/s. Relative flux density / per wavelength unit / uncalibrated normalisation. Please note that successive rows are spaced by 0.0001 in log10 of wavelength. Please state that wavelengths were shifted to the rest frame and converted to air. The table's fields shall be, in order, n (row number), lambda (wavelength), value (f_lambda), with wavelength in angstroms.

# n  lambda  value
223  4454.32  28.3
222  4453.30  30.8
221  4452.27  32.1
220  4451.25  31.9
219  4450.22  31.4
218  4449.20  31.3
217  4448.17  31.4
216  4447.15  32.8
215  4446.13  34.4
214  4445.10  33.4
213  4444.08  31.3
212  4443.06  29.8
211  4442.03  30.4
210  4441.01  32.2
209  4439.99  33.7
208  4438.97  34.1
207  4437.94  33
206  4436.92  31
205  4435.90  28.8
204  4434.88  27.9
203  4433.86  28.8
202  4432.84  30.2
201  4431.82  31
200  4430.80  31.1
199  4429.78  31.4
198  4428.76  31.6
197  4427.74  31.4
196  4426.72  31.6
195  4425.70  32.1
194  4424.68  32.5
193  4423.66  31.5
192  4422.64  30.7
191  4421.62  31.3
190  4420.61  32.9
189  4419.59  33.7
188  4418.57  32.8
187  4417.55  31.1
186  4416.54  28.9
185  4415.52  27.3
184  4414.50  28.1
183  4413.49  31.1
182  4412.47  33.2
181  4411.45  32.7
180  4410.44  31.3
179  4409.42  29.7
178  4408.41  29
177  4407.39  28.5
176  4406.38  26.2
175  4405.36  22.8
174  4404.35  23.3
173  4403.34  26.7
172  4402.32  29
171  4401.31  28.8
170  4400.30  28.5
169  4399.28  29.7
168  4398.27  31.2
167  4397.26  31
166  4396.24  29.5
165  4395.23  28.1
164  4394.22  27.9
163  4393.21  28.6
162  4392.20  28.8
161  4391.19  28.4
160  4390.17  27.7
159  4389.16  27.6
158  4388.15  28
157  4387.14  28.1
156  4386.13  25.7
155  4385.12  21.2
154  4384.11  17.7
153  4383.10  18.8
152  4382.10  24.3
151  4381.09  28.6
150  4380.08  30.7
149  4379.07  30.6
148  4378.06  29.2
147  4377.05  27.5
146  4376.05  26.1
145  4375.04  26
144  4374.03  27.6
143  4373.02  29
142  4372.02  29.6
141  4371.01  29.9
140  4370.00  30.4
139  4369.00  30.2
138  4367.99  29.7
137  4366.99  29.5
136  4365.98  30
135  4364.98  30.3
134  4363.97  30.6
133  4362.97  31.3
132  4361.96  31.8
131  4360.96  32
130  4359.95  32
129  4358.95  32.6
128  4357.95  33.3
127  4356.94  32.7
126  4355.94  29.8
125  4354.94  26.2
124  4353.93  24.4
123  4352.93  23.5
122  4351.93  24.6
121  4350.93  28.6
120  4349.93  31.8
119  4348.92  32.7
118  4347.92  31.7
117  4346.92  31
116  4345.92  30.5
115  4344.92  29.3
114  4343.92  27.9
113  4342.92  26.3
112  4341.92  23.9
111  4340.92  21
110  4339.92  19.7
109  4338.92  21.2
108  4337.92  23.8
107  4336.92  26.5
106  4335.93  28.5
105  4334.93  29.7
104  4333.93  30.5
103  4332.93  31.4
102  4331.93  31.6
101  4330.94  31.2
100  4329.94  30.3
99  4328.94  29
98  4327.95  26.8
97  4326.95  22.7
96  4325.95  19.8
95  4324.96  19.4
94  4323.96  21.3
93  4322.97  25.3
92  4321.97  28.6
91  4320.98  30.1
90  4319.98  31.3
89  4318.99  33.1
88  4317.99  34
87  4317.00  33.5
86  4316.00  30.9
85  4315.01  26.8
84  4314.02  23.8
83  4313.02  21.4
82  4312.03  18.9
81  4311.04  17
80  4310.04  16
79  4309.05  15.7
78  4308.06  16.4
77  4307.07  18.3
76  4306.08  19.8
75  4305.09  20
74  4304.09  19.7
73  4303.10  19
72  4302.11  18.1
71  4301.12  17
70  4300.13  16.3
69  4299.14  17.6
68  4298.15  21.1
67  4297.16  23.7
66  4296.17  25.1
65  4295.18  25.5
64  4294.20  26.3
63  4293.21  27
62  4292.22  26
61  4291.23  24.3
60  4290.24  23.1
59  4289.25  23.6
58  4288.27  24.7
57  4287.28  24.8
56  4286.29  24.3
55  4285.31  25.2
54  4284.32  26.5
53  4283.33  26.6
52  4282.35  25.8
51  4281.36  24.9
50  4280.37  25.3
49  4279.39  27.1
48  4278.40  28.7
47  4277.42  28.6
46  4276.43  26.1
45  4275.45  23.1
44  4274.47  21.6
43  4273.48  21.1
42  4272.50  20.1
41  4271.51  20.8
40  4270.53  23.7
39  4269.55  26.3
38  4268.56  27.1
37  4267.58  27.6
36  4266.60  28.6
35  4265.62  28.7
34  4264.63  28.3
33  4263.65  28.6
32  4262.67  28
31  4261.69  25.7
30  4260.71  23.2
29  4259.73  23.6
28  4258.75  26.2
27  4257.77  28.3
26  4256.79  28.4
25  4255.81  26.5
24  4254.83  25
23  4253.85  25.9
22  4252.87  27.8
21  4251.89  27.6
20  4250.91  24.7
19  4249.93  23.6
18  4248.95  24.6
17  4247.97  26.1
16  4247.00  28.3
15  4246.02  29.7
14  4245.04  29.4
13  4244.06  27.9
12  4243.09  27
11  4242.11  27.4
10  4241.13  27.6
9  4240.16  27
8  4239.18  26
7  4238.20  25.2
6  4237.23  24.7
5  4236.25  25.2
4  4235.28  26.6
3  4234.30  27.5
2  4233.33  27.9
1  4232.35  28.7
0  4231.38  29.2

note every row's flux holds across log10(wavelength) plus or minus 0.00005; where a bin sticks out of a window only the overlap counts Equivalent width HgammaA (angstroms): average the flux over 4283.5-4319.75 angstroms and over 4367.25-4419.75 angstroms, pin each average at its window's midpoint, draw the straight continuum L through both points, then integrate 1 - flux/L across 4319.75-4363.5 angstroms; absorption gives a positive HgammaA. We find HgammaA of -4.5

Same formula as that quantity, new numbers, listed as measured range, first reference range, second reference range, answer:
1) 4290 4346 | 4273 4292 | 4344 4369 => 6.2 angstroms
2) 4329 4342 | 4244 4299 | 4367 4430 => 0.1 angstroms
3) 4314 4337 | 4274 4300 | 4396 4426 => -1.7 angstroms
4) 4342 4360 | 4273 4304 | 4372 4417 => -2.1 angstroms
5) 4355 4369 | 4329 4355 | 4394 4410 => -1.6 angstroms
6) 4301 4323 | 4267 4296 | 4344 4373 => 3.0 angstroms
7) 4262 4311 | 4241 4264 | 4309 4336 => 5.8 angstroms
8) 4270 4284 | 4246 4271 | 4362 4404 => 1.2 angstroms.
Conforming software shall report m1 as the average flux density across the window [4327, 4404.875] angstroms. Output 28.2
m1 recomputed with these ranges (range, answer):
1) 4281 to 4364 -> 25.7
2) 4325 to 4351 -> 27.4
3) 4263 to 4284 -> 25.7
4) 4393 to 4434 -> 29.9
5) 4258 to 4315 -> 23.4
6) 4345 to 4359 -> 29.4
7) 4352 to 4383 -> 29.1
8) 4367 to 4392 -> 27.3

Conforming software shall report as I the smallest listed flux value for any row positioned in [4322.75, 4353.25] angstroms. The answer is 19.4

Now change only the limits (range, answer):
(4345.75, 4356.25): 23.5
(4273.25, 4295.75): 21.1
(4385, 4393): 21.2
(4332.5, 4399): 17.7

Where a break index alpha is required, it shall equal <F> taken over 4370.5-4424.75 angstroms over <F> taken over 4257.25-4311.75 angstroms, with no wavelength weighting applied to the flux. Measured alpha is 1.21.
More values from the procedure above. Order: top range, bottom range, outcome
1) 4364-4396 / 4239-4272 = 1.04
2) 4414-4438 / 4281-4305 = 1.33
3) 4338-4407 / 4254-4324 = 1.14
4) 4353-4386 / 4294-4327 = 1.25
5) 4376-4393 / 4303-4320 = 1.15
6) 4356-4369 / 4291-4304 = 1.42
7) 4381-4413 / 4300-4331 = 1.17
